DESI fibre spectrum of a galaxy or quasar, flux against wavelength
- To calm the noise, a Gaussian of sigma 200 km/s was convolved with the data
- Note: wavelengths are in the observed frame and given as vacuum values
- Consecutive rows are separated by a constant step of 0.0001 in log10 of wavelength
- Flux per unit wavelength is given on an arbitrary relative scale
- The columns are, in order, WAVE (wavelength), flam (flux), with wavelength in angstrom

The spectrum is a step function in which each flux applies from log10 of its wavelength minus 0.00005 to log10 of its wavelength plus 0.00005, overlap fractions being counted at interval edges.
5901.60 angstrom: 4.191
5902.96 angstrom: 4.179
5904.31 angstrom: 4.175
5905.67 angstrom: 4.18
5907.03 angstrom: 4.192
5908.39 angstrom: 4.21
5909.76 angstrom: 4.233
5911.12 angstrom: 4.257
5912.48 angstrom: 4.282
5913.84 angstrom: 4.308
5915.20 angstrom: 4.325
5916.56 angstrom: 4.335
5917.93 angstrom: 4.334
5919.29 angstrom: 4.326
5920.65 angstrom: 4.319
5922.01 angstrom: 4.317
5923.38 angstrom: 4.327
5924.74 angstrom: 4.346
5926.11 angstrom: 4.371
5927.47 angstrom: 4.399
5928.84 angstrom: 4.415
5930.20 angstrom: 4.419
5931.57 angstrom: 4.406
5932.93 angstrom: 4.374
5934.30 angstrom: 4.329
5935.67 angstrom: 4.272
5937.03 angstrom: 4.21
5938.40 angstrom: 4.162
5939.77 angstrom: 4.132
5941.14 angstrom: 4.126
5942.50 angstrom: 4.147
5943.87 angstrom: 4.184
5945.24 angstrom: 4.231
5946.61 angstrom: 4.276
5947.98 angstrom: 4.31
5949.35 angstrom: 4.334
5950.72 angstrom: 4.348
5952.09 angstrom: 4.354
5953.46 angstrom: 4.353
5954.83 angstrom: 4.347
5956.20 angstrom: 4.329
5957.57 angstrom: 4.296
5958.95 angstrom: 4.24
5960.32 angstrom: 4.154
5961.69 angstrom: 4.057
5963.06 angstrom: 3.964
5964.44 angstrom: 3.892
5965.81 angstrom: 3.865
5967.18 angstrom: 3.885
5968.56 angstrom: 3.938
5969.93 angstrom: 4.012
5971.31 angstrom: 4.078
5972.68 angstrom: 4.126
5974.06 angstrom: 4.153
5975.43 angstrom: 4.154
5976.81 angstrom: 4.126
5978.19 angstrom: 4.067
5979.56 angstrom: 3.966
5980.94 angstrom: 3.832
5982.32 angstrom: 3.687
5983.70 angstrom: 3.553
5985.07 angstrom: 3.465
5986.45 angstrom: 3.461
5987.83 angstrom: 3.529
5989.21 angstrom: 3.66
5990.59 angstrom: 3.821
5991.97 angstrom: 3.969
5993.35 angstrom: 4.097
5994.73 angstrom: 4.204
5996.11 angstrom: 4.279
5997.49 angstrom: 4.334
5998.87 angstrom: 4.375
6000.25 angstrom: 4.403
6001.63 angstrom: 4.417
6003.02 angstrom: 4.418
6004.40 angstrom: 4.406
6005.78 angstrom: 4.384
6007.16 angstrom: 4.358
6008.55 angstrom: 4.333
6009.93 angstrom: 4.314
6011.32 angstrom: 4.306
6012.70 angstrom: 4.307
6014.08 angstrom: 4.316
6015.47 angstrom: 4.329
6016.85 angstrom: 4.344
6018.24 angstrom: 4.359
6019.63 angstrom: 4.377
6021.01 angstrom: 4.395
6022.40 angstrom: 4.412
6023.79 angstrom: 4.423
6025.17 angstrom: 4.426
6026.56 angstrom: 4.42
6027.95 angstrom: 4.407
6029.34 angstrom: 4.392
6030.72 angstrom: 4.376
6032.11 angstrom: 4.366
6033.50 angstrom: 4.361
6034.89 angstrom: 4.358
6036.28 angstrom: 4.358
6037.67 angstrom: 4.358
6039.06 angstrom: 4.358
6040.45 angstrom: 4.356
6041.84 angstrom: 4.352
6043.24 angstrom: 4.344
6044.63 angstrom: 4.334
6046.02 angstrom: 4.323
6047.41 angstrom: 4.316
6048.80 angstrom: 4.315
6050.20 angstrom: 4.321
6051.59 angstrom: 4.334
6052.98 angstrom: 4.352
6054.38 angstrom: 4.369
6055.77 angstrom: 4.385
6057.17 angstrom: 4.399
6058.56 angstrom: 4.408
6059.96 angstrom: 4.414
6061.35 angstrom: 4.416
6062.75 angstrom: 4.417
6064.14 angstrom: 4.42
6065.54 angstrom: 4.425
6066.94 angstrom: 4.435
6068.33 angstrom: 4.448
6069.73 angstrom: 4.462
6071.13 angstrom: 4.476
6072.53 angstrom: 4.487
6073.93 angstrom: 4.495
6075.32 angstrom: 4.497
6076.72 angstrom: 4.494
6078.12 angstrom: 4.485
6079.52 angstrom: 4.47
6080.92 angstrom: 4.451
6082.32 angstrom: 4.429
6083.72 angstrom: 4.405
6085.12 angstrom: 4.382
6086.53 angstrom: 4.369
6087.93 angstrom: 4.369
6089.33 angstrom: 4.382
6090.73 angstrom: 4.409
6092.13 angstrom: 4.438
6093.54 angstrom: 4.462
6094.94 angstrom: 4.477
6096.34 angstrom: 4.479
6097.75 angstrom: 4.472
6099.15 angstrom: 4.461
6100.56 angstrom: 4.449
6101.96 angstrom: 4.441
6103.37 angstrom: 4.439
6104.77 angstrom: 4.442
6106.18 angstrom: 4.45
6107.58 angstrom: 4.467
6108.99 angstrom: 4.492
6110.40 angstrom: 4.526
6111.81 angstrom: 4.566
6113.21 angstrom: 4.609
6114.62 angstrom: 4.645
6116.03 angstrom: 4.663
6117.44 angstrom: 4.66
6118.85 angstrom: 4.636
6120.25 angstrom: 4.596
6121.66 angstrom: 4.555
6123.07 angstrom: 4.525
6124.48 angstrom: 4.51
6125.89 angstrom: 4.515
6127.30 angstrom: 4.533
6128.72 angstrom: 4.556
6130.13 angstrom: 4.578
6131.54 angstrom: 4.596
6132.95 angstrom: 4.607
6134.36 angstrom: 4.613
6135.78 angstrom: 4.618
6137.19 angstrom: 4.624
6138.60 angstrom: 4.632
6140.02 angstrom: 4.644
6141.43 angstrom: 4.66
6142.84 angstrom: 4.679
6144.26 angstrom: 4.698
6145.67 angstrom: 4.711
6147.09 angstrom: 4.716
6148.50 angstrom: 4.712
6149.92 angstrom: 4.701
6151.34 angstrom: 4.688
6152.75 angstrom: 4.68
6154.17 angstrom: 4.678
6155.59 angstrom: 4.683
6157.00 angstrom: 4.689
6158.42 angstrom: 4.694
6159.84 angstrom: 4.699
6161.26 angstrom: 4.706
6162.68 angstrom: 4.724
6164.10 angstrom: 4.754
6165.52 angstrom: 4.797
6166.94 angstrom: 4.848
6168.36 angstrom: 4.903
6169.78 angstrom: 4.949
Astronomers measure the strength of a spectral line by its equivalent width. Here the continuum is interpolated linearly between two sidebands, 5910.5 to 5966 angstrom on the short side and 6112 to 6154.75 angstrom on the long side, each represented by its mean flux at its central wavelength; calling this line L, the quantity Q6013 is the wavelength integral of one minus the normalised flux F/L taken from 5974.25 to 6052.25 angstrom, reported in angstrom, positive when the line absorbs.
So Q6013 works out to 3.3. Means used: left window 4.27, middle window 4.22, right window 4.63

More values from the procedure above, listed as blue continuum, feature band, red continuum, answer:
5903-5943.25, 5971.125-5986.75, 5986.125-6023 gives 1.3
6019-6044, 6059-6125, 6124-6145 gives 0.5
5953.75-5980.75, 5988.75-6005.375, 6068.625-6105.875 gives -0.1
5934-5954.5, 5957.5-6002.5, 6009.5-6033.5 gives 3.2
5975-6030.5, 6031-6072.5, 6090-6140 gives -0.5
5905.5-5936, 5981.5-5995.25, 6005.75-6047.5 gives 1.9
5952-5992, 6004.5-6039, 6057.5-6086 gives -1.3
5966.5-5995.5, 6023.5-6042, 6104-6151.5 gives -1.1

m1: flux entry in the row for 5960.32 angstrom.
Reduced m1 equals 4.154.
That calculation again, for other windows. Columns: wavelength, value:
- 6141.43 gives 4.66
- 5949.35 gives 4.334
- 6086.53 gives 4.369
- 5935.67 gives 4.272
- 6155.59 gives 4.683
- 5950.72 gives 4.348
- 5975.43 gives 4.154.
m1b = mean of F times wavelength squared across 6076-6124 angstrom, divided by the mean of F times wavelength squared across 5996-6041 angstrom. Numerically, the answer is 1.06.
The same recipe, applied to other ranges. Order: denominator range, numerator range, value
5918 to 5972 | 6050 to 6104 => 1.09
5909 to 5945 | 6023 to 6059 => 1.06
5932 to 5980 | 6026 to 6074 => 1.09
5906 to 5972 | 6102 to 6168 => 1.17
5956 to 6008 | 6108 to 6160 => 1.20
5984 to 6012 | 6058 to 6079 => 1.11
